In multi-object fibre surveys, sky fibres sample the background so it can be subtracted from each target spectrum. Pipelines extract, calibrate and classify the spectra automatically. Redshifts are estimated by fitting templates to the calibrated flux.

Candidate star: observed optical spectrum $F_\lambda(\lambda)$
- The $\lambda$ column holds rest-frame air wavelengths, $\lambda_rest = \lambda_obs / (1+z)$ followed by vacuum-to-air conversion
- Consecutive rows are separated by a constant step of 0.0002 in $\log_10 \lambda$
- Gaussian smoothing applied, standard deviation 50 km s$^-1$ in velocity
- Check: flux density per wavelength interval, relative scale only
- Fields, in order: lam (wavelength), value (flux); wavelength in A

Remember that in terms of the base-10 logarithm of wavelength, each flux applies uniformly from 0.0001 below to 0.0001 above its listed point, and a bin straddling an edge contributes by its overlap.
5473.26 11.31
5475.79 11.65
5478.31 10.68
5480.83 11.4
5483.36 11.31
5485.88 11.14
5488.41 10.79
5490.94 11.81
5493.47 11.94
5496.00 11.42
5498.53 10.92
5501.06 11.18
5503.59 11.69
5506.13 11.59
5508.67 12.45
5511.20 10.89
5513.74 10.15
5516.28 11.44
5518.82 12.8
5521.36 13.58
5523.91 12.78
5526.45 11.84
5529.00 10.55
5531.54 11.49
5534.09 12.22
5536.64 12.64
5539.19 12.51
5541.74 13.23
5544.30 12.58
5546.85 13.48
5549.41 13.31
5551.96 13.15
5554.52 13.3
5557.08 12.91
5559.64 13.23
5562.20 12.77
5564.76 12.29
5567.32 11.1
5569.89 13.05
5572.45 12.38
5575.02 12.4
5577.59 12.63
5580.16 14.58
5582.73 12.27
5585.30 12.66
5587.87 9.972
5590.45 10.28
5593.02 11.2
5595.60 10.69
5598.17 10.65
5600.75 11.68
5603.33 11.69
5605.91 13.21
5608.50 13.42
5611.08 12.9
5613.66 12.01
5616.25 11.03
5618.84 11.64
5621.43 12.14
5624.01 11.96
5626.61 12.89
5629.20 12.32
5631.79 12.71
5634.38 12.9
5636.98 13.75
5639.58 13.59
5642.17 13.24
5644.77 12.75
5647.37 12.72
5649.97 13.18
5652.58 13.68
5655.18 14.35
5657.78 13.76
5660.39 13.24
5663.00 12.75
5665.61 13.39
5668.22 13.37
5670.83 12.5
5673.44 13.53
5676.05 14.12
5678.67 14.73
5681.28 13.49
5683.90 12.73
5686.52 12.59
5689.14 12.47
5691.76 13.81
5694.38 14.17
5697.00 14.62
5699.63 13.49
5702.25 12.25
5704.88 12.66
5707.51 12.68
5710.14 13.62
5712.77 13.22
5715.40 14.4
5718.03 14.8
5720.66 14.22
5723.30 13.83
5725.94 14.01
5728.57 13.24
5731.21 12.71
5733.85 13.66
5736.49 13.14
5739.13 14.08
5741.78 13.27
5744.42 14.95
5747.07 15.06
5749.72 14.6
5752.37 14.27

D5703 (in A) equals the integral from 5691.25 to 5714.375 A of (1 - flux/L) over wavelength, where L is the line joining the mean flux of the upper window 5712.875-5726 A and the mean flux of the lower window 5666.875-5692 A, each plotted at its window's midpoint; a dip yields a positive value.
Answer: 0.7 A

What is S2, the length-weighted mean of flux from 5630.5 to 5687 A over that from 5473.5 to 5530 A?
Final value 1.15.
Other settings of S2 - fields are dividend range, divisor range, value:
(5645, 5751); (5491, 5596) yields 1.12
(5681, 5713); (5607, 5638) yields 1.06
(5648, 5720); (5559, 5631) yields 1.11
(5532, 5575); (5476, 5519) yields 1.12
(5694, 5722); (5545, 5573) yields 1.06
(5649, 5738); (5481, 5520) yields 1.18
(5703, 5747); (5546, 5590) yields 1.08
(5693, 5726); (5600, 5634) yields 1.11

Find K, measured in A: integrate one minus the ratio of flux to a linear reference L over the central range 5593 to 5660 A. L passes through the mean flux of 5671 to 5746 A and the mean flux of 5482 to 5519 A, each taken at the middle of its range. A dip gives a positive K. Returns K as 0.8 A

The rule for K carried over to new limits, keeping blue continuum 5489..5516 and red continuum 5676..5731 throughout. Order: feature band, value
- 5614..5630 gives 0.9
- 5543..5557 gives -1.5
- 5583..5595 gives 1.2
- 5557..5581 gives -1.2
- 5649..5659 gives -0.6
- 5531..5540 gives -0.4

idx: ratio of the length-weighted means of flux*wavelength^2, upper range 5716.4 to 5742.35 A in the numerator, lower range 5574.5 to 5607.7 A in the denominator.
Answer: 1.22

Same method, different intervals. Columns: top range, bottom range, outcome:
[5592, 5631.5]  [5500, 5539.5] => 1.05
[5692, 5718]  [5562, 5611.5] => 1.17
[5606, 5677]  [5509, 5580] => 1.08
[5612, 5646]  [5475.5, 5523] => 1.14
